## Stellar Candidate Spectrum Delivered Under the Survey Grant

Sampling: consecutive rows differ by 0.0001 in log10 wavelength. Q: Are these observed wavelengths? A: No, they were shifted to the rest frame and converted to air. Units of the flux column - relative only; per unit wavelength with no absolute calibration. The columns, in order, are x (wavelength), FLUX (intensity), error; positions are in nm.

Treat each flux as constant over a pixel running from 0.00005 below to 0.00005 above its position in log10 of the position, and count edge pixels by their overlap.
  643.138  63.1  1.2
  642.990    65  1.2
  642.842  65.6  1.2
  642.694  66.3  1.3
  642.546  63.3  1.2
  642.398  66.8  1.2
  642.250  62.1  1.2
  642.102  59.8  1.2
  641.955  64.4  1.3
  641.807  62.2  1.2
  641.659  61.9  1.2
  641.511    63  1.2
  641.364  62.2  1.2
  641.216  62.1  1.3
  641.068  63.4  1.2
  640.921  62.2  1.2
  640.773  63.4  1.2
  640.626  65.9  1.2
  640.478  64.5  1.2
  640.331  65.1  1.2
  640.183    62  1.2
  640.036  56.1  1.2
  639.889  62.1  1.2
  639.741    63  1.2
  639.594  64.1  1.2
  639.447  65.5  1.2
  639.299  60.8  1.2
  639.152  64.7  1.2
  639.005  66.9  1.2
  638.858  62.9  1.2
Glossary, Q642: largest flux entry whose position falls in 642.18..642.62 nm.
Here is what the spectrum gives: 66.8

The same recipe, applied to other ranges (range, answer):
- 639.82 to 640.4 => 65.1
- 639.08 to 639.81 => 65.5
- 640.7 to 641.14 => 63.4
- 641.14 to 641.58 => 63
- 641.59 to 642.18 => 64.4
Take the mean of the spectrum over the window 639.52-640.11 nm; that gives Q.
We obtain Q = 61.4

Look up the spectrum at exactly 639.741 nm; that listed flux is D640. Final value 63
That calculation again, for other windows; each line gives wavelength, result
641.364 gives 62.2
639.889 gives 62.1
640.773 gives 63.4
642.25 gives 62.1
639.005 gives 66.9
